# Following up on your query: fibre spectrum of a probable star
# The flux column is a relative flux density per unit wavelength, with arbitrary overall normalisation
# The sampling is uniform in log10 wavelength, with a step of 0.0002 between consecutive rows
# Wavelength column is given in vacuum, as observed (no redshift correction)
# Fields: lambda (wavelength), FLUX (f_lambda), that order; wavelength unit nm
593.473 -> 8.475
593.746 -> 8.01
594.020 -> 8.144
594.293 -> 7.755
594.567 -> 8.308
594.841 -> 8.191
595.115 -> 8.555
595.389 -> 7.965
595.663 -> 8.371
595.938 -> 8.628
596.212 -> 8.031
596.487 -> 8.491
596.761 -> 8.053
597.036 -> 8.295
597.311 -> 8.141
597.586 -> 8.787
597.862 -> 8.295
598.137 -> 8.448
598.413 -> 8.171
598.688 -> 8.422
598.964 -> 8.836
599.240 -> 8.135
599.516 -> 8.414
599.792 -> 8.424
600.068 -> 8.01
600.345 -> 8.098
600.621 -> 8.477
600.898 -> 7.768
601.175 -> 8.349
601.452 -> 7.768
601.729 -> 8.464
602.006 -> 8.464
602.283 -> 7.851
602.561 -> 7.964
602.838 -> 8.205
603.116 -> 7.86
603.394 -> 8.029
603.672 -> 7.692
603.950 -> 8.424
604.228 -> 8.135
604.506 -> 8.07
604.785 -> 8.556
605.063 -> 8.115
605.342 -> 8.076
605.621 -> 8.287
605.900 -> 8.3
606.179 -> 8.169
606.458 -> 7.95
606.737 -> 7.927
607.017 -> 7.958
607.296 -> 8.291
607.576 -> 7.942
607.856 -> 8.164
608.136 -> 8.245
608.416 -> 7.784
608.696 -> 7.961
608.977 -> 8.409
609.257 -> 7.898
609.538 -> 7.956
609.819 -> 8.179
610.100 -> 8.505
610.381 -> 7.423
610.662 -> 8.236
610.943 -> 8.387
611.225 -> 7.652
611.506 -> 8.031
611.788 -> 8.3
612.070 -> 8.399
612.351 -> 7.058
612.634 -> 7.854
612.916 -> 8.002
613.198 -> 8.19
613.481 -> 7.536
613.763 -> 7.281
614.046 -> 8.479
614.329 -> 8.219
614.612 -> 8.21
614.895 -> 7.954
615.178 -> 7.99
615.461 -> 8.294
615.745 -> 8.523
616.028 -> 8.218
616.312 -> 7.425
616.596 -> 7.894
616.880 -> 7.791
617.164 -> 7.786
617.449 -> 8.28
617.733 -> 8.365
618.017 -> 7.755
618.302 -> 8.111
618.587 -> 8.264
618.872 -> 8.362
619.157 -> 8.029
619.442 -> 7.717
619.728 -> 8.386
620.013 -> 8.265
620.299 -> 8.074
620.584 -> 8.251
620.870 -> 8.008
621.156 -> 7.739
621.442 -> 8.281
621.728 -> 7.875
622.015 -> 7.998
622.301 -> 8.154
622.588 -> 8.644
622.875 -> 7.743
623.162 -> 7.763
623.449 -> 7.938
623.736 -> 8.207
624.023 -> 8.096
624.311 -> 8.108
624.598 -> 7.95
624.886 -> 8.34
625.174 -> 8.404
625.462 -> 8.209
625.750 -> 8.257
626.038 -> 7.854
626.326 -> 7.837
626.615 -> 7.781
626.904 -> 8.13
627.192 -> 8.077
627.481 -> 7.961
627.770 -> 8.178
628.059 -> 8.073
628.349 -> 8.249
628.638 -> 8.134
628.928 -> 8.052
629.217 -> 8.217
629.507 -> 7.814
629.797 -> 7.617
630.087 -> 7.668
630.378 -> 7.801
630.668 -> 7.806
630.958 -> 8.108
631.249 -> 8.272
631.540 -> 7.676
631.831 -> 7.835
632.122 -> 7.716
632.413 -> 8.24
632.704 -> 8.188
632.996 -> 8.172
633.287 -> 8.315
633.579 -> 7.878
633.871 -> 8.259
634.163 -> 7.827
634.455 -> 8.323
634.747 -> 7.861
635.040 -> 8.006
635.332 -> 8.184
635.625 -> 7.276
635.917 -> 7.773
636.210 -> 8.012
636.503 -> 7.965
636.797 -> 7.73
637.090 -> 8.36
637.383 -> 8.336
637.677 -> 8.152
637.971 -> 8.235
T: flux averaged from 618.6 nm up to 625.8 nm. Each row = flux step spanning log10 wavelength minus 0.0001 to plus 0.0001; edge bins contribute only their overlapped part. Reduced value 8.11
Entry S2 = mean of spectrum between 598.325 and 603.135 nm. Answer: 8.21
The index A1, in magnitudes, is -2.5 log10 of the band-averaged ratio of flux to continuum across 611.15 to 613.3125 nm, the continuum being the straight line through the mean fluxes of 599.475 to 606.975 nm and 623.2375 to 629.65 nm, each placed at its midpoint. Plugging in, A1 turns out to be 0.02 mag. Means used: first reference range 8.14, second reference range 8.08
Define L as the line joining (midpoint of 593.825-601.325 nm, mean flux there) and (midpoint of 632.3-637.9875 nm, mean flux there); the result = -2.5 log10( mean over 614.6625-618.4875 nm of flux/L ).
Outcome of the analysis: 0.02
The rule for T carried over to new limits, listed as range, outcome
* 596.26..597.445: 8.23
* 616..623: 8.05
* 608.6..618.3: 8.01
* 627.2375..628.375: 8.09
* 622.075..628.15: 8.08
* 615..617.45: 8.01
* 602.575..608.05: 8.11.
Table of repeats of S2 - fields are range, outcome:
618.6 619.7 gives 8.1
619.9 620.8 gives 8.18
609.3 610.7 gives 8.03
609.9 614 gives 7.93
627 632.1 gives 7.97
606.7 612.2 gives 8.08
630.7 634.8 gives 8.05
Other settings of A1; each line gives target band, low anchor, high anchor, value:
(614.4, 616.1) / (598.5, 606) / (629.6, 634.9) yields -0.01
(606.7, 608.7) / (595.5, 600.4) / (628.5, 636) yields 0.02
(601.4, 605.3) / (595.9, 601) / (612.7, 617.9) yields 0.01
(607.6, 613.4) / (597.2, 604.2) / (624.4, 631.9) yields 0.02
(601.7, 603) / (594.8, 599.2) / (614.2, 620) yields 0.02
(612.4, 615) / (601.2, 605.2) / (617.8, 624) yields 0.02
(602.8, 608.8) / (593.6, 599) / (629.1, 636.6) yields 0.01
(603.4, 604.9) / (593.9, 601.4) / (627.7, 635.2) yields 0.01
